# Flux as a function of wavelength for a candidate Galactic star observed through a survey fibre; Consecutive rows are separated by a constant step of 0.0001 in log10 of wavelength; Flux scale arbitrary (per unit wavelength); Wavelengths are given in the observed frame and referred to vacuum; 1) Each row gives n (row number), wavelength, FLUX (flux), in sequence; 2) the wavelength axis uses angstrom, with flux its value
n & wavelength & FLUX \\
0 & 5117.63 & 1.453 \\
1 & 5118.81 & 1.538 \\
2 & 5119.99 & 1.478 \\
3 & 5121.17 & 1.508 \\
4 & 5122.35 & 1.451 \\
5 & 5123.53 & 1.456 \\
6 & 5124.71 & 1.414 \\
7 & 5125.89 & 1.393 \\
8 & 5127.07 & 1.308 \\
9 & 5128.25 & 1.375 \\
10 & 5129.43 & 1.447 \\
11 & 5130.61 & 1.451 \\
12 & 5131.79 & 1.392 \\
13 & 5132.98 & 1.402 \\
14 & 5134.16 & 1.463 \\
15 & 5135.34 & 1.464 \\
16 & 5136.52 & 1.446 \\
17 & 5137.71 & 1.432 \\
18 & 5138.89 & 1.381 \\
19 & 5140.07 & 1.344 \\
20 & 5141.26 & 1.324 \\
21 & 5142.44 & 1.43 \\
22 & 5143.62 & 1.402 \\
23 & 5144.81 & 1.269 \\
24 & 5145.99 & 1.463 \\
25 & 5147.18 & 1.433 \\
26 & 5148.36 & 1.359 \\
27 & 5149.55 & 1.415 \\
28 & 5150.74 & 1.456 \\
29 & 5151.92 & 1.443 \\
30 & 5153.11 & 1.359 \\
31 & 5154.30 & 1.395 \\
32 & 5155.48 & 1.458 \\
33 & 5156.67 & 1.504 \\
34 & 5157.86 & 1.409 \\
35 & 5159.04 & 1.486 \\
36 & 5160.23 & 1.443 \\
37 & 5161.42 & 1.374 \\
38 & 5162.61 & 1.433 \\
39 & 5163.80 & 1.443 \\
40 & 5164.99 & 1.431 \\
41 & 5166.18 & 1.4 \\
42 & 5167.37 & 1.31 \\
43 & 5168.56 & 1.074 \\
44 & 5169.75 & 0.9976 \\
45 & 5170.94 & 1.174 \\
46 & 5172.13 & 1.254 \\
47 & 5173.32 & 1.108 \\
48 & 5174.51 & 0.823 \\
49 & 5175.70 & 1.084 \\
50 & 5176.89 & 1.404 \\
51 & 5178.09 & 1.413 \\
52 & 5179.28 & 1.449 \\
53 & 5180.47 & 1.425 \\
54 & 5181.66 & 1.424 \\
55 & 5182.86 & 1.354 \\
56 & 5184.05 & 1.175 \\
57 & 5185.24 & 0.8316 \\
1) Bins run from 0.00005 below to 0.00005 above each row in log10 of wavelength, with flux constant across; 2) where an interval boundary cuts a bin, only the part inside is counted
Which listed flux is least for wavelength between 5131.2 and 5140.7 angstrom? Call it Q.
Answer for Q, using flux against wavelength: 1.344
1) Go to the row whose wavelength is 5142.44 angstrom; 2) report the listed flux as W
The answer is 1.43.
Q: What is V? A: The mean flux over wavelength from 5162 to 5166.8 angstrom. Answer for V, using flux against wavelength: 1.42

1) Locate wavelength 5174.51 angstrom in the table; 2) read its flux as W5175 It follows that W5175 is 0.823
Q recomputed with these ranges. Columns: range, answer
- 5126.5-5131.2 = 1.308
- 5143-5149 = 1.269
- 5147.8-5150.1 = 1.359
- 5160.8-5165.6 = 1.374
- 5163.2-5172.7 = 0.9976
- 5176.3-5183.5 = 1.354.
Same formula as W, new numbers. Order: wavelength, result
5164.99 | 1.431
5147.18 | 1.433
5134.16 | 1.463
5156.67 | 1.504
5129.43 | 1.447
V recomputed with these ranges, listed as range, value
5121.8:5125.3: 1.44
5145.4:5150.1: 1.42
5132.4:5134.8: 1.44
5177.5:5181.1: 1.43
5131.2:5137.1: 1.43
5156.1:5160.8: 1.46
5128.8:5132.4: 1.43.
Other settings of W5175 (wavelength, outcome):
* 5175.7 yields 1.084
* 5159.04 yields 1.486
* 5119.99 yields 1.478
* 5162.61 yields 1.433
